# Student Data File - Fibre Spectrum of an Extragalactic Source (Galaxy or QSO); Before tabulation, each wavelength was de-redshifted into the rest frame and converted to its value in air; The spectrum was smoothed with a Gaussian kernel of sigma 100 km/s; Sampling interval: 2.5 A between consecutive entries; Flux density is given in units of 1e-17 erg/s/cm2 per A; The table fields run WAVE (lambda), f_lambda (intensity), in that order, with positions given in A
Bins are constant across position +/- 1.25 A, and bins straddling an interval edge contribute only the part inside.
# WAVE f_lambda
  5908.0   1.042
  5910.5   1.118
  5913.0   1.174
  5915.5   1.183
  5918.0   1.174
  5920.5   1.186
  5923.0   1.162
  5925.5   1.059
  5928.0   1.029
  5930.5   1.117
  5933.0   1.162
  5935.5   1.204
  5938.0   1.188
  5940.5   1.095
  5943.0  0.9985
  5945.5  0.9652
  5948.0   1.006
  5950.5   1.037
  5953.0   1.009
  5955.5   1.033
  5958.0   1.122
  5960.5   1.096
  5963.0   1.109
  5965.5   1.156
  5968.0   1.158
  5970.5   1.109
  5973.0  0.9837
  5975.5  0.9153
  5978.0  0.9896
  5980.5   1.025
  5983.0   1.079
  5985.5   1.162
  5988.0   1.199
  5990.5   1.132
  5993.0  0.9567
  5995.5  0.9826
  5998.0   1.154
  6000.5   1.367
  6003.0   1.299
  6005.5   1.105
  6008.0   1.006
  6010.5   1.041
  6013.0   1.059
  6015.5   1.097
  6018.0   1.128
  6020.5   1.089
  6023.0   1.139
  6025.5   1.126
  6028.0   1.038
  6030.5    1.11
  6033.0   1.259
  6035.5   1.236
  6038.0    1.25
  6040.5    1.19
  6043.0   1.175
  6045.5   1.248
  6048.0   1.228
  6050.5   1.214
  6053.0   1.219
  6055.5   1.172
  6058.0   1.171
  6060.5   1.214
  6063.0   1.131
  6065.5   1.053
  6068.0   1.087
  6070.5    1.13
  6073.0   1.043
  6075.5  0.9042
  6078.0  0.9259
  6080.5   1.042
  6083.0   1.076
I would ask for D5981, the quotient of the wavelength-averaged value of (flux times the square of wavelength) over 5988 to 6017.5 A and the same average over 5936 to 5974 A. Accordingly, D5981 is 1.05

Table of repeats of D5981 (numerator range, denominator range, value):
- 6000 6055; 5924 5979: 1.11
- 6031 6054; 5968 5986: 1.20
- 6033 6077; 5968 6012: 1.09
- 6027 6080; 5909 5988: 1.08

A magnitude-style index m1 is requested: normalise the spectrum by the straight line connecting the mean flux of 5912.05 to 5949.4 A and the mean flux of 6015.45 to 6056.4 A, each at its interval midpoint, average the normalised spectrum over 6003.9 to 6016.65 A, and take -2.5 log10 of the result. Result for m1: 0.09 mag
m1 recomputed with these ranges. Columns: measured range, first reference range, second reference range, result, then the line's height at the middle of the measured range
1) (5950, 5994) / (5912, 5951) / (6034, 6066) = 0.07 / 1.14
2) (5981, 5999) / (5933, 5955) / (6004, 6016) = -0.03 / 1.07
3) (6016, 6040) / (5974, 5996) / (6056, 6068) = -0.05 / 1.1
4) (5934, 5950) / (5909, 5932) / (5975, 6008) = 0.05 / 1.12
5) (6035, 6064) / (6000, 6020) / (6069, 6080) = -0.15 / 1.05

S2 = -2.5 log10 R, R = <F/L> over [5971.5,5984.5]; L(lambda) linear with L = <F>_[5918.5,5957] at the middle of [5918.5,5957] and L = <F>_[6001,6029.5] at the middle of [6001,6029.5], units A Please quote 0.10 mag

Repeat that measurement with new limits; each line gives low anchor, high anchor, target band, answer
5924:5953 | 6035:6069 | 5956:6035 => 0.03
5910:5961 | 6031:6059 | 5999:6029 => 0.05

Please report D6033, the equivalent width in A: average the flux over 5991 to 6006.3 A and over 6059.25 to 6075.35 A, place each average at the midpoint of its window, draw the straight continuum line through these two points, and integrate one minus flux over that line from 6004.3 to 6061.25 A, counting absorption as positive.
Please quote -1.7 A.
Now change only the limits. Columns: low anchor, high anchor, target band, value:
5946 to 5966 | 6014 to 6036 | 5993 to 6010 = -0.38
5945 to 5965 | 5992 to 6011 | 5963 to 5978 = 0.19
